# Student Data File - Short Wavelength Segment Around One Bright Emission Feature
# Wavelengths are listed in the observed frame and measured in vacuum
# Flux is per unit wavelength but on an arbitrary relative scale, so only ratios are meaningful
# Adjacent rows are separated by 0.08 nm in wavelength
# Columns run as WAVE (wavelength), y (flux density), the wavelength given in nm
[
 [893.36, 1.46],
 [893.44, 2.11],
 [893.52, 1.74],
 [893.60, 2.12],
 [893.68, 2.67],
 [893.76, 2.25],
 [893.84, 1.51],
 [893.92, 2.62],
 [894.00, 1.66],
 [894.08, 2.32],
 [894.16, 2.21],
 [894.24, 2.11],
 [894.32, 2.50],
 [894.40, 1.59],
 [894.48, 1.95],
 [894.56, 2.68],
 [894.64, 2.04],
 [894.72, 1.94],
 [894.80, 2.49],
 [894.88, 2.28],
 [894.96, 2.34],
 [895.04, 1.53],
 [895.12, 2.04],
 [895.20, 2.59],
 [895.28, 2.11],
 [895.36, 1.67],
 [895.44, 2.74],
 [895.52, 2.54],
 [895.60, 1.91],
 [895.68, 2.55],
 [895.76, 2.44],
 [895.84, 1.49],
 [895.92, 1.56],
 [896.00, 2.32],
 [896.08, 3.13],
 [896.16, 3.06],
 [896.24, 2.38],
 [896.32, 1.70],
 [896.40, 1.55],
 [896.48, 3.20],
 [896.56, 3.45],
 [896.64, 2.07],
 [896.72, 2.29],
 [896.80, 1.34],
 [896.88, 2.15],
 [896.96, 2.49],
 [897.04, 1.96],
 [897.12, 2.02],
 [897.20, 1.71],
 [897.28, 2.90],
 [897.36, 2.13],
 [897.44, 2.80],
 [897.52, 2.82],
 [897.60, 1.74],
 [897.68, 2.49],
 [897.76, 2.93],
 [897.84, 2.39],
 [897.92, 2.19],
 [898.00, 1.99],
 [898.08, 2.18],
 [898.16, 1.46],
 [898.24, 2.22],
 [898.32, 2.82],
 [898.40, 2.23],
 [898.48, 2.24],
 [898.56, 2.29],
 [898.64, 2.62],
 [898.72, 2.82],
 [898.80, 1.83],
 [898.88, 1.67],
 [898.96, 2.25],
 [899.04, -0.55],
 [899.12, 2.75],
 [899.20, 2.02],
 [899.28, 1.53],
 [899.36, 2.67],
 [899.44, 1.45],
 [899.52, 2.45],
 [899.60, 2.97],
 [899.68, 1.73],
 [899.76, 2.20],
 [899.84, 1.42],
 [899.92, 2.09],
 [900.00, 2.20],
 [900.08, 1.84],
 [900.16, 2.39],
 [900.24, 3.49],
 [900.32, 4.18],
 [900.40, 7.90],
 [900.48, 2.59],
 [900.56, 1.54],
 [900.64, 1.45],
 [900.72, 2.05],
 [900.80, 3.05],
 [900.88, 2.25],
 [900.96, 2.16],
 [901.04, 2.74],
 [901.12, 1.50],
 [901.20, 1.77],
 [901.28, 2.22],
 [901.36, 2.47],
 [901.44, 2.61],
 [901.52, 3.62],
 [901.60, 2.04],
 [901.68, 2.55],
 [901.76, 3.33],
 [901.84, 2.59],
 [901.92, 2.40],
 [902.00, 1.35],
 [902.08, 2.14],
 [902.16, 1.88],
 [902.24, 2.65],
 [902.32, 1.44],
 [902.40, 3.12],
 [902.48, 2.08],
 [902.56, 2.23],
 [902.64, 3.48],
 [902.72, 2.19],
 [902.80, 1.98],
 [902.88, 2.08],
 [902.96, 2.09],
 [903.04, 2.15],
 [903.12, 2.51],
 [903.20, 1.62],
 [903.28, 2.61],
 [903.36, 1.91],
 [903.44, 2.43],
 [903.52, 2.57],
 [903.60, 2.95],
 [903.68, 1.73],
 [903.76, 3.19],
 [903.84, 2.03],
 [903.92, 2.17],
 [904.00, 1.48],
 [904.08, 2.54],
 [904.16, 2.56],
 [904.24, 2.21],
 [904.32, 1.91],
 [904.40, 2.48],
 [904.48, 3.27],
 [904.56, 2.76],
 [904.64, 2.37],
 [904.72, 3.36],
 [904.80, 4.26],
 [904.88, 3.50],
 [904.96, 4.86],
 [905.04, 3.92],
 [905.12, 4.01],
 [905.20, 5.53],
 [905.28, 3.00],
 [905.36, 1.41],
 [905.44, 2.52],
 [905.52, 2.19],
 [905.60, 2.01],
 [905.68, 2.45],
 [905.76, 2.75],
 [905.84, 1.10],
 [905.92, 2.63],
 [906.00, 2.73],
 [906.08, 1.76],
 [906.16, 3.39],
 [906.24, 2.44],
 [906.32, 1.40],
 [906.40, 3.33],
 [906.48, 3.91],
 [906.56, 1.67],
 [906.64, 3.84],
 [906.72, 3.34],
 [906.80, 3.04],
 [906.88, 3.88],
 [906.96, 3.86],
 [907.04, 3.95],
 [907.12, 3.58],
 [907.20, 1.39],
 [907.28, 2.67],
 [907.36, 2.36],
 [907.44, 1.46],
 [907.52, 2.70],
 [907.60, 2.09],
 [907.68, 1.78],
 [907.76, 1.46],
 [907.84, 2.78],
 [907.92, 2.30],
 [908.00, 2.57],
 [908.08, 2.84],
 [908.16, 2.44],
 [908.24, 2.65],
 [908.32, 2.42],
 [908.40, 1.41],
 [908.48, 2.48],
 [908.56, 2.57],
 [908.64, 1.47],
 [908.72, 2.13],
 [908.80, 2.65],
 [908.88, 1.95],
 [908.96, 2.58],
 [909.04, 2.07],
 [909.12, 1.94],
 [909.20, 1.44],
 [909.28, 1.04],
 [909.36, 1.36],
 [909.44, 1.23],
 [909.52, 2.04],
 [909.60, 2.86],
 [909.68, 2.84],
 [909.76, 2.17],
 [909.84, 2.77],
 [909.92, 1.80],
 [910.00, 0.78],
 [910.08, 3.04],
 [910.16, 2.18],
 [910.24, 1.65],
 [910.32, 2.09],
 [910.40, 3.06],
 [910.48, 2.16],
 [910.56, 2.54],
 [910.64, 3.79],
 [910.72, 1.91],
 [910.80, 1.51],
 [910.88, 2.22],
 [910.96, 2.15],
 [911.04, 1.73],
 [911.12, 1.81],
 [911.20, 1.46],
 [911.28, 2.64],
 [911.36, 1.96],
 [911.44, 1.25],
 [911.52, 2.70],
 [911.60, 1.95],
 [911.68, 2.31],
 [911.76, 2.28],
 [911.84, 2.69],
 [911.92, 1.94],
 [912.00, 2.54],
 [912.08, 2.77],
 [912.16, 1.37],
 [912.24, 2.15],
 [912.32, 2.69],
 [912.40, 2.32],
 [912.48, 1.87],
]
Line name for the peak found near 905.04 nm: [S II]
